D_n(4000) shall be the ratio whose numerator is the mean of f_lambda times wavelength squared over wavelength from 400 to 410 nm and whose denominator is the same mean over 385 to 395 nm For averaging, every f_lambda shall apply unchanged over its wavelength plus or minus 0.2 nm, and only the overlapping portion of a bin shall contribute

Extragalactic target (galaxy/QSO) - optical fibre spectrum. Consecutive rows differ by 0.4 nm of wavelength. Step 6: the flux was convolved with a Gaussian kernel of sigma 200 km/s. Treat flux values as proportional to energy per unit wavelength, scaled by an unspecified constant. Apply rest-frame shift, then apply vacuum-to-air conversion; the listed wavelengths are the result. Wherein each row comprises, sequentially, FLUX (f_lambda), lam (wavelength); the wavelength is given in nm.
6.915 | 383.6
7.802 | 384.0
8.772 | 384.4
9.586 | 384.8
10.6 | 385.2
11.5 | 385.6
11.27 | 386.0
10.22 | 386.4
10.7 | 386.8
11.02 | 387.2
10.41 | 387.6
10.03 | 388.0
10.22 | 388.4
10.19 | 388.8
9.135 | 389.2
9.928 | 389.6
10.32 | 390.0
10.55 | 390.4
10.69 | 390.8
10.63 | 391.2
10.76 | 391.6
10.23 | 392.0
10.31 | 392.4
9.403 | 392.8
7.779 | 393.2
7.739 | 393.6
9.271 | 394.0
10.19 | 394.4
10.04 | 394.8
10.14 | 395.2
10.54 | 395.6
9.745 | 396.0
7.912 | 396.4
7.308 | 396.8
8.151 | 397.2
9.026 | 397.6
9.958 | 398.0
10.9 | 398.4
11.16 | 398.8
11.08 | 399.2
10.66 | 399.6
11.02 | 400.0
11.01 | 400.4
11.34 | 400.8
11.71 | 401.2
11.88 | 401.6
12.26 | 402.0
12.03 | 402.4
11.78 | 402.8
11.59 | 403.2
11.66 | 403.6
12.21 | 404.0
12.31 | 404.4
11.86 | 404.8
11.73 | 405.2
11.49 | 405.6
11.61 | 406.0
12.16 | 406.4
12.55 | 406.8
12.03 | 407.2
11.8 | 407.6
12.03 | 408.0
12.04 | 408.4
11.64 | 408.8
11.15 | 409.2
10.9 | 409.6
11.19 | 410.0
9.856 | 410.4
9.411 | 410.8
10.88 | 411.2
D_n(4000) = 1.3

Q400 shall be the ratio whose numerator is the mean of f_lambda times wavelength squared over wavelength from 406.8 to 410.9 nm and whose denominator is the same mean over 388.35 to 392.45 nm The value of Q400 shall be 1.21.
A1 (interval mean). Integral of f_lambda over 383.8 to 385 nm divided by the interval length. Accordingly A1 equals 8.72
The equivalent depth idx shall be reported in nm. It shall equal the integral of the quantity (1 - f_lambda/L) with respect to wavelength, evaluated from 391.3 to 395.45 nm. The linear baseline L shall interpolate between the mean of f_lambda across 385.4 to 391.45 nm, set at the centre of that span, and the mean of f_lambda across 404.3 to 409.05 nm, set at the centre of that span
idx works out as 0.470 nm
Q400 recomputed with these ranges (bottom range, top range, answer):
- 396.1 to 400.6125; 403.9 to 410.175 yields 1.25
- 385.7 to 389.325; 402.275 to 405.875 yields 1.24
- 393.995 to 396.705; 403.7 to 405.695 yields 1.30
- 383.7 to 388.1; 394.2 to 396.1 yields 1.05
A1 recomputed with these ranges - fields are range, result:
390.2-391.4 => 10.6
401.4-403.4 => 11.9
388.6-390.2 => 9.89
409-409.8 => 11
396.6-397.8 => 8.16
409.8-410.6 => 10.5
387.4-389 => 10.2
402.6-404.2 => 11.8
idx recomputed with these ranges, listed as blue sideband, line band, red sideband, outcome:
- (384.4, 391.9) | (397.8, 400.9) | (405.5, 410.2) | 0.07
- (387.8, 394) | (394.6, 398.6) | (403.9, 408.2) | 0.48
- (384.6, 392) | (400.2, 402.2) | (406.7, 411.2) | -0.12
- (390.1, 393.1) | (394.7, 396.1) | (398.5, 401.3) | 0.07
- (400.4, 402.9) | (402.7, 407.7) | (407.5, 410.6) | -0.16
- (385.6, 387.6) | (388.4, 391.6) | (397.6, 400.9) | 0.17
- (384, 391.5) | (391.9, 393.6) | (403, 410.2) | 0.23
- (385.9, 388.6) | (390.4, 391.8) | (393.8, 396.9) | -0.09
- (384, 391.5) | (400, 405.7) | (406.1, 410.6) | -0.27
